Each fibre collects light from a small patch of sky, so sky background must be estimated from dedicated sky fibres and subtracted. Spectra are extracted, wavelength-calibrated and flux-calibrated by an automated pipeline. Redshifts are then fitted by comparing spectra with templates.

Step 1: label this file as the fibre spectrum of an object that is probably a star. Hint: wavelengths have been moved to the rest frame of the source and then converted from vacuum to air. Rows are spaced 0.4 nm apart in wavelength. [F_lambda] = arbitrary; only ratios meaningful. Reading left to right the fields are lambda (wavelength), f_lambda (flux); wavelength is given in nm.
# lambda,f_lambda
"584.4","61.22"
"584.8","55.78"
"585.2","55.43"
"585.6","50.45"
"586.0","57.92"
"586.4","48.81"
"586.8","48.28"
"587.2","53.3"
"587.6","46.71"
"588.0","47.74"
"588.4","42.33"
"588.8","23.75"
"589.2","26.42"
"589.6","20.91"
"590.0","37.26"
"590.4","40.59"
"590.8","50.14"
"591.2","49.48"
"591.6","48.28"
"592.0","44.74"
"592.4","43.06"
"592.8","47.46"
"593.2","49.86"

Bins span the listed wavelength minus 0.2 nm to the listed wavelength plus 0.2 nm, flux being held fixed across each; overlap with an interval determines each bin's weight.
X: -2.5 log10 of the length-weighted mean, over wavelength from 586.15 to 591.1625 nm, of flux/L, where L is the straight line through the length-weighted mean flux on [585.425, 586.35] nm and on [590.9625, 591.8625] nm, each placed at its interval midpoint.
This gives 0.24 mag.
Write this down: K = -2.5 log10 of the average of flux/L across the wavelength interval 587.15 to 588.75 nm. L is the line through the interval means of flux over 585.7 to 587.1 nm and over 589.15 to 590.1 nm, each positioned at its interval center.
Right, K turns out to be -0.11 mag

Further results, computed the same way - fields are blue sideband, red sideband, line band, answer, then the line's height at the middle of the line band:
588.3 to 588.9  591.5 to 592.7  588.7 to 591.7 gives 0.06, 38.6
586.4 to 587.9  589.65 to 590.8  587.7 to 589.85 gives 0.31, 43.6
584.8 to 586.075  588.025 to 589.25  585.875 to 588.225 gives -0.15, 44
